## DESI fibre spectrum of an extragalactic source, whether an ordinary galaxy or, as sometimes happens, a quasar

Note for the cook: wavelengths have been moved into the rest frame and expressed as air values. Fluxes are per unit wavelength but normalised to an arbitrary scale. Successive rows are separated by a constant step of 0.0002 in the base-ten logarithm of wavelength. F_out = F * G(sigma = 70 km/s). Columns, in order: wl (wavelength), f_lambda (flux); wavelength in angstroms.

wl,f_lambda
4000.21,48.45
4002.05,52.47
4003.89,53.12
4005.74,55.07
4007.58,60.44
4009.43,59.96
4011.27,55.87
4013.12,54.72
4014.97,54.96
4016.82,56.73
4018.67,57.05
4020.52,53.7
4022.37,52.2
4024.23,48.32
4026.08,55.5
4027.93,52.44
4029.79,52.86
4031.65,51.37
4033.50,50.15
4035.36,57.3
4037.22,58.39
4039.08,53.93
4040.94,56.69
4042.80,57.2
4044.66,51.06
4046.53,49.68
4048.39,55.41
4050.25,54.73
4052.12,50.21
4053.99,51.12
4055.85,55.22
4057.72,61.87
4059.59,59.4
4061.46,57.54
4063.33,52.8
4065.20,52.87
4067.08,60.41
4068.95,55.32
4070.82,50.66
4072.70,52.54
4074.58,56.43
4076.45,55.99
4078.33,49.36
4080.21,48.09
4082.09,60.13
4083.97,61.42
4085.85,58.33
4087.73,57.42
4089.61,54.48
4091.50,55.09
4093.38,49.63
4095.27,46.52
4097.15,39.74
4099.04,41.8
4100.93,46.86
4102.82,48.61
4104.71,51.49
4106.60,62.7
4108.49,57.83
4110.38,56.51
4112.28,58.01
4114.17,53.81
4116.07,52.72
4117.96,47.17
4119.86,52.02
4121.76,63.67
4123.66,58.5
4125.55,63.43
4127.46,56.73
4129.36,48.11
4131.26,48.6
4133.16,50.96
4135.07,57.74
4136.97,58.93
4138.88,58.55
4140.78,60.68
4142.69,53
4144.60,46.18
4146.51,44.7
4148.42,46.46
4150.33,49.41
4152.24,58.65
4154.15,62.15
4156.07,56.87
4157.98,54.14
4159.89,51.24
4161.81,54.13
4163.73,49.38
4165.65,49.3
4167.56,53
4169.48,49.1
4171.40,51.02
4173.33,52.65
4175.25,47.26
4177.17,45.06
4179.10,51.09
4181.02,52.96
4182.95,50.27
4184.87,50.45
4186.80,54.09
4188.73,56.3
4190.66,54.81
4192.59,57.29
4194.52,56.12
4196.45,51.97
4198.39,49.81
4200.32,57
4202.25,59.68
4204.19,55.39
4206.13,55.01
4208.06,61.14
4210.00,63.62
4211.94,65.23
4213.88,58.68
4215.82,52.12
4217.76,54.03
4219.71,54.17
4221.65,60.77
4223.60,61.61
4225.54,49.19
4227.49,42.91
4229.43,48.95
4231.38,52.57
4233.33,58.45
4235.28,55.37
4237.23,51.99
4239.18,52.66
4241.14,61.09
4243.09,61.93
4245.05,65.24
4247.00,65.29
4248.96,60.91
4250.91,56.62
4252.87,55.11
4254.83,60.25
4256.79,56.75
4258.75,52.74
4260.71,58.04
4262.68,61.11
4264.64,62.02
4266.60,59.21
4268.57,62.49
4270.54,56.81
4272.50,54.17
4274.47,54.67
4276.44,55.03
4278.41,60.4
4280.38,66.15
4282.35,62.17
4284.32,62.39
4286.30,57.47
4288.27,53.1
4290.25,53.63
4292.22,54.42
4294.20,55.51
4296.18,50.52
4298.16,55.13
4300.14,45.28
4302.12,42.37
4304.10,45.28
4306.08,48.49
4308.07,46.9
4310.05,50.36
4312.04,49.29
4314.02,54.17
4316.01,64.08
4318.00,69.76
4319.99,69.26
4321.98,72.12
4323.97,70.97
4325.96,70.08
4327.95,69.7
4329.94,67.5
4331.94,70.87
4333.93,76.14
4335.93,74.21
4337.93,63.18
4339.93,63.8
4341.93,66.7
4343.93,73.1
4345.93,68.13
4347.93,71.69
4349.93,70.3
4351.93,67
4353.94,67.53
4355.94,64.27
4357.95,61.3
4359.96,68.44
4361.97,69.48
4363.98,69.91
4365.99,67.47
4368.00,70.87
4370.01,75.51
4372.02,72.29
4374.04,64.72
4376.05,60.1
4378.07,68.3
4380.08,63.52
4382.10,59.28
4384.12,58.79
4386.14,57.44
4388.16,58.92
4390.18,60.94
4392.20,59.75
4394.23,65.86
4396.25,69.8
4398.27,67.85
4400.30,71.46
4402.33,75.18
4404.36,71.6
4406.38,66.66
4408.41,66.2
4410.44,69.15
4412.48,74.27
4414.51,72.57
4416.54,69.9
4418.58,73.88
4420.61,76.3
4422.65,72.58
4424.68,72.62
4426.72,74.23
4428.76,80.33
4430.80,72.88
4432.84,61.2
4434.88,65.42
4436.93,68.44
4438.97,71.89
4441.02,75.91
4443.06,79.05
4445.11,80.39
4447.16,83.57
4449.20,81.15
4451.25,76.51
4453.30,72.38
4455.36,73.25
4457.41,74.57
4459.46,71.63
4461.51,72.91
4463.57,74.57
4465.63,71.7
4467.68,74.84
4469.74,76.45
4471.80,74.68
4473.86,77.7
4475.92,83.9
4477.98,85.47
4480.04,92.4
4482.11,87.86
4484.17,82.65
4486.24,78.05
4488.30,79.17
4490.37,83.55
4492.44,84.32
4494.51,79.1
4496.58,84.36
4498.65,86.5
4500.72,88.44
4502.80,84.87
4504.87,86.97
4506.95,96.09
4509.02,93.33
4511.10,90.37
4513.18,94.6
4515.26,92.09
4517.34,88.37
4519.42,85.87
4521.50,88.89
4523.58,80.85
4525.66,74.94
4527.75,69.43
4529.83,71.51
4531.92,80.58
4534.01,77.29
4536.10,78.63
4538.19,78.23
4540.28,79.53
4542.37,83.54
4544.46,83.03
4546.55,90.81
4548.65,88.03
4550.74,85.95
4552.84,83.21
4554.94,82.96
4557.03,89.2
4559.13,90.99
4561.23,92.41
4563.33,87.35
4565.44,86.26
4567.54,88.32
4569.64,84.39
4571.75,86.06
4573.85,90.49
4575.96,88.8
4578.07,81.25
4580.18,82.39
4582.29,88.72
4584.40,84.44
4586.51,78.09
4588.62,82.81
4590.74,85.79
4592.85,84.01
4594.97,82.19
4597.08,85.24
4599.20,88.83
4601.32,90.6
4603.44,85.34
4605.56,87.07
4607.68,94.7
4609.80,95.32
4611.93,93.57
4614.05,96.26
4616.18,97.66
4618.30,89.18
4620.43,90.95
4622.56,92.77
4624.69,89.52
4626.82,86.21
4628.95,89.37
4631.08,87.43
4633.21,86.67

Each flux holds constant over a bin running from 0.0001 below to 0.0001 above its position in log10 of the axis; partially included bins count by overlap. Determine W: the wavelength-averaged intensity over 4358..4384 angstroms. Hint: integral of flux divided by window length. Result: 67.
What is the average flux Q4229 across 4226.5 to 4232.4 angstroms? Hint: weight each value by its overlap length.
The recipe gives 48.2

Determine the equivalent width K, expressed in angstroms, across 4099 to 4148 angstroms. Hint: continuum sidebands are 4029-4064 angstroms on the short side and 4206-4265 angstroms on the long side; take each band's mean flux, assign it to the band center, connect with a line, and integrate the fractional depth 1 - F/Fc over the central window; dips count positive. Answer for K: 1.5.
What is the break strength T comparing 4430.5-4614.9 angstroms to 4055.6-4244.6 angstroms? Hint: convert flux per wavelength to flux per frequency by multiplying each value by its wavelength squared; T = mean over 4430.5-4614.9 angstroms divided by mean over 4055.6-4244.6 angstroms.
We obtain 1.8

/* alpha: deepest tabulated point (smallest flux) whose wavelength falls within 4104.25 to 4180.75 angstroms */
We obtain 44.7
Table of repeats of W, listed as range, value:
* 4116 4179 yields 53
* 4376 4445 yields 68.9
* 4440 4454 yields 78.6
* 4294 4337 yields 60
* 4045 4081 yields 54.2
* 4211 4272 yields 57.2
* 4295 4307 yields 48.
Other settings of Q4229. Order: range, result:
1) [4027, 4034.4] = 51.7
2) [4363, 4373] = 71.3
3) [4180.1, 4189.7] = 52.8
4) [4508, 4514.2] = 92.7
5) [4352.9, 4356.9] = 65.9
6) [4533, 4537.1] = 77.9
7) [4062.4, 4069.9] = 55.4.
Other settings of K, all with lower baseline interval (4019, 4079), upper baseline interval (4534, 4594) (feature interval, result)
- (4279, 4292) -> 1.8 angstroms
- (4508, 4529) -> -0.9 angstroms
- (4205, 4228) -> 2.7 angstroms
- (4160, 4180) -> 3.6 angstroms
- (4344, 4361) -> 1.1 angstroms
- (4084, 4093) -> 0.0 angstroms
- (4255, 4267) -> 1.5 angstroms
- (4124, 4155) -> 2.9 angstroms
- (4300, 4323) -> 4.9 angstroms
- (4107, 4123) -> 0.7 angstroms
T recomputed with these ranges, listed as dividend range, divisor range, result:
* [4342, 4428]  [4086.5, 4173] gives 1.45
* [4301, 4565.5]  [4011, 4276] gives 1.56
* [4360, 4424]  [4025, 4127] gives 1.45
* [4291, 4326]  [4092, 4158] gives 1.15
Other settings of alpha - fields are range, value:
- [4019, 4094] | 48.09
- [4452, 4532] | 69.43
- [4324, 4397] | 57.44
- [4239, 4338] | 42.37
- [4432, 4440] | 61.2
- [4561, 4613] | 78.09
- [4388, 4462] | 58.92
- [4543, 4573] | 82.96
